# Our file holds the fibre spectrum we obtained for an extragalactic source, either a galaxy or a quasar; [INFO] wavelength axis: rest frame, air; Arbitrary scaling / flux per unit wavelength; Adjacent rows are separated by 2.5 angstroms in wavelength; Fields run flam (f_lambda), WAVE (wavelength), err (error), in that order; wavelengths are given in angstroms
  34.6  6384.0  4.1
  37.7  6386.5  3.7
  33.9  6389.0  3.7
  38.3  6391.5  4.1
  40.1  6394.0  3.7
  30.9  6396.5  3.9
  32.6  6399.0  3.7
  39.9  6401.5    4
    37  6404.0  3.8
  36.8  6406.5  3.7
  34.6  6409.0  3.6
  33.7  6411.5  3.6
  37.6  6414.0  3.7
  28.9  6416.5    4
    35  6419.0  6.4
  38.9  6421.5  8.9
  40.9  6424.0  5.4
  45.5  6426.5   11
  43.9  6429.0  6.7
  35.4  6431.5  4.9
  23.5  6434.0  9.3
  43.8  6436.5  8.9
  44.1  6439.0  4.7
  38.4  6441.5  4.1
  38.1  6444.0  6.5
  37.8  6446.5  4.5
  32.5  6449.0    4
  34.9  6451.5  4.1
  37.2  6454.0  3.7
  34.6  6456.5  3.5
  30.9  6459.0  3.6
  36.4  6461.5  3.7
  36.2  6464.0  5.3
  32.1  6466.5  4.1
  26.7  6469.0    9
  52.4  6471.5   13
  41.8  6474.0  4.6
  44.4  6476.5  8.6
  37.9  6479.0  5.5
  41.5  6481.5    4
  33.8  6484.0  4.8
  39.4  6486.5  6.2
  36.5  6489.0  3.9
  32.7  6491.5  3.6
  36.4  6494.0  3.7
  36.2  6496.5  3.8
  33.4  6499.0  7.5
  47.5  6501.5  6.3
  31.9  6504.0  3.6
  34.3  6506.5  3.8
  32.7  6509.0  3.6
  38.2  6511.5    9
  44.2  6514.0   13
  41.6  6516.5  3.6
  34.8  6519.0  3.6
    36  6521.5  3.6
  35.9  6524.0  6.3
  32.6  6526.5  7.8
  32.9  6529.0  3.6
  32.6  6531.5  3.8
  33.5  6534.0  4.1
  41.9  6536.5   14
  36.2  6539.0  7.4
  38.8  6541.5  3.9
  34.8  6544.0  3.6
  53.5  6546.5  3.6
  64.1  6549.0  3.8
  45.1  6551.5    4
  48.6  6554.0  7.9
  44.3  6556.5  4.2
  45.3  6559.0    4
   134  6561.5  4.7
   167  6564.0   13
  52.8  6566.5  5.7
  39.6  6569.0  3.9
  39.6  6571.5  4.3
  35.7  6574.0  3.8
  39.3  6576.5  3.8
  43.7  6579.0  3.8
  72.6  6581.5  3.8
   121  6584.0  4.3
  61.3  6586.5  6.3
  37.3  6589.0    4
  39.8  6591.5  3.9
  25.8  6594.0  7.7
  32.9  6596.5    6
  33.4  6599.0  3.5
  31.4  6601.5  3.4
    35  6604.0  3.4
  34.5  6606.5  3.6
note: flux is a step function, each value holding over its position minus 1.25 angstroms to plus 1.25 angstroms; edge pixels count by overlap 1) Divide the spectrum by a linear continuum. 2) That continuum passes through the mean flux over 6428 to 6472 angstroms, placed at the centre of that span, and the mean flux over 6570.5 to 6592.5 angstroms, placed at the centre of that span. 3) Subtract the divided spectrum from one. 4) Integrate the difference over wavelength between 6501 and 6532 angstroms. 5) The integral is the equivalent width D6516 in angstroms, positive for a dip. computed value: 6.2 angstroms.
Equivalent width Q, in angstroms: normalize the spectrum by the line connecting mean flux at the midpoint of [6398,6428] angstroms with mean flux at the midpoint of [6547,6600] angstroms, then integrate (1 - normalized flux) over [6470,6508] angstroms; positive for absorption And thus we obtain 6.7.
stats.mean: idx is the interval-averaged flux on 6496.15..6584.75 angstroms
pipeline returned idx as 49.1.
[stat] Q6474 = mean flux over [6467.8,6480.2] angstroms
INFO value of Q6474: 40.7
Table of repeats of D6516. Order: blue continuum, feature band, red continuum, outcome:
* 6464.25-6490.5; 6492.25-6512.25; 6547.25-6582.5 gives 4.0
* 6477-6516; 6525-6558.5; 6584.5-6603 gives -2.2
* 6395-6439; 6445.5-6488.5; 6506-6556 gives 1.1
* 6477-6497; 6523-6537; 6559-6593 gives 4.6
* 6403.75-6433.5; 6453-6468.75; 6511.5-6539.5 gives 1.2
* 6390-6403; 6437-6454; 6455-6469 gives -1.8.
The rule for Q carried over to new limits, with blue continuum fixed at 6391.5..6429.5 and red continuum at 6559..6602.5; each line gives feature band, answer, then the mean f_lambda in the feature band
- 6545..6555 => 0.46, 52.5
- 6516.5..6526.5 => 3.00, 36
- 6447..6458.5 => 2.09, 34.7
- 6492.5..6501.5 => 2.10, 37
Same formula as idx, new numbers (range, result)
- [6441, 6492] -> 37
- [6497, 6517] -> 37.8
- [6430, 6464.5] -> 36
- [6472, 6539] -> 37.3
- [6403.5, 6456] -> 37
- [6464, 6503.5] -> 38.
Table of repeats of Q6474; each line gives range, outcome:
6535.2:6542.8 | 38.9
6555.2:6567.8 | 88.3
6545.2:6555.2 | 52.8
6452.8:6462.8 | 34.8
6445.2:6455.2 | 35.6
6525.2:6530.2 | 32.8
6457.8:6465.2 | 34.5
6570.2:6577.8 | 38.2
